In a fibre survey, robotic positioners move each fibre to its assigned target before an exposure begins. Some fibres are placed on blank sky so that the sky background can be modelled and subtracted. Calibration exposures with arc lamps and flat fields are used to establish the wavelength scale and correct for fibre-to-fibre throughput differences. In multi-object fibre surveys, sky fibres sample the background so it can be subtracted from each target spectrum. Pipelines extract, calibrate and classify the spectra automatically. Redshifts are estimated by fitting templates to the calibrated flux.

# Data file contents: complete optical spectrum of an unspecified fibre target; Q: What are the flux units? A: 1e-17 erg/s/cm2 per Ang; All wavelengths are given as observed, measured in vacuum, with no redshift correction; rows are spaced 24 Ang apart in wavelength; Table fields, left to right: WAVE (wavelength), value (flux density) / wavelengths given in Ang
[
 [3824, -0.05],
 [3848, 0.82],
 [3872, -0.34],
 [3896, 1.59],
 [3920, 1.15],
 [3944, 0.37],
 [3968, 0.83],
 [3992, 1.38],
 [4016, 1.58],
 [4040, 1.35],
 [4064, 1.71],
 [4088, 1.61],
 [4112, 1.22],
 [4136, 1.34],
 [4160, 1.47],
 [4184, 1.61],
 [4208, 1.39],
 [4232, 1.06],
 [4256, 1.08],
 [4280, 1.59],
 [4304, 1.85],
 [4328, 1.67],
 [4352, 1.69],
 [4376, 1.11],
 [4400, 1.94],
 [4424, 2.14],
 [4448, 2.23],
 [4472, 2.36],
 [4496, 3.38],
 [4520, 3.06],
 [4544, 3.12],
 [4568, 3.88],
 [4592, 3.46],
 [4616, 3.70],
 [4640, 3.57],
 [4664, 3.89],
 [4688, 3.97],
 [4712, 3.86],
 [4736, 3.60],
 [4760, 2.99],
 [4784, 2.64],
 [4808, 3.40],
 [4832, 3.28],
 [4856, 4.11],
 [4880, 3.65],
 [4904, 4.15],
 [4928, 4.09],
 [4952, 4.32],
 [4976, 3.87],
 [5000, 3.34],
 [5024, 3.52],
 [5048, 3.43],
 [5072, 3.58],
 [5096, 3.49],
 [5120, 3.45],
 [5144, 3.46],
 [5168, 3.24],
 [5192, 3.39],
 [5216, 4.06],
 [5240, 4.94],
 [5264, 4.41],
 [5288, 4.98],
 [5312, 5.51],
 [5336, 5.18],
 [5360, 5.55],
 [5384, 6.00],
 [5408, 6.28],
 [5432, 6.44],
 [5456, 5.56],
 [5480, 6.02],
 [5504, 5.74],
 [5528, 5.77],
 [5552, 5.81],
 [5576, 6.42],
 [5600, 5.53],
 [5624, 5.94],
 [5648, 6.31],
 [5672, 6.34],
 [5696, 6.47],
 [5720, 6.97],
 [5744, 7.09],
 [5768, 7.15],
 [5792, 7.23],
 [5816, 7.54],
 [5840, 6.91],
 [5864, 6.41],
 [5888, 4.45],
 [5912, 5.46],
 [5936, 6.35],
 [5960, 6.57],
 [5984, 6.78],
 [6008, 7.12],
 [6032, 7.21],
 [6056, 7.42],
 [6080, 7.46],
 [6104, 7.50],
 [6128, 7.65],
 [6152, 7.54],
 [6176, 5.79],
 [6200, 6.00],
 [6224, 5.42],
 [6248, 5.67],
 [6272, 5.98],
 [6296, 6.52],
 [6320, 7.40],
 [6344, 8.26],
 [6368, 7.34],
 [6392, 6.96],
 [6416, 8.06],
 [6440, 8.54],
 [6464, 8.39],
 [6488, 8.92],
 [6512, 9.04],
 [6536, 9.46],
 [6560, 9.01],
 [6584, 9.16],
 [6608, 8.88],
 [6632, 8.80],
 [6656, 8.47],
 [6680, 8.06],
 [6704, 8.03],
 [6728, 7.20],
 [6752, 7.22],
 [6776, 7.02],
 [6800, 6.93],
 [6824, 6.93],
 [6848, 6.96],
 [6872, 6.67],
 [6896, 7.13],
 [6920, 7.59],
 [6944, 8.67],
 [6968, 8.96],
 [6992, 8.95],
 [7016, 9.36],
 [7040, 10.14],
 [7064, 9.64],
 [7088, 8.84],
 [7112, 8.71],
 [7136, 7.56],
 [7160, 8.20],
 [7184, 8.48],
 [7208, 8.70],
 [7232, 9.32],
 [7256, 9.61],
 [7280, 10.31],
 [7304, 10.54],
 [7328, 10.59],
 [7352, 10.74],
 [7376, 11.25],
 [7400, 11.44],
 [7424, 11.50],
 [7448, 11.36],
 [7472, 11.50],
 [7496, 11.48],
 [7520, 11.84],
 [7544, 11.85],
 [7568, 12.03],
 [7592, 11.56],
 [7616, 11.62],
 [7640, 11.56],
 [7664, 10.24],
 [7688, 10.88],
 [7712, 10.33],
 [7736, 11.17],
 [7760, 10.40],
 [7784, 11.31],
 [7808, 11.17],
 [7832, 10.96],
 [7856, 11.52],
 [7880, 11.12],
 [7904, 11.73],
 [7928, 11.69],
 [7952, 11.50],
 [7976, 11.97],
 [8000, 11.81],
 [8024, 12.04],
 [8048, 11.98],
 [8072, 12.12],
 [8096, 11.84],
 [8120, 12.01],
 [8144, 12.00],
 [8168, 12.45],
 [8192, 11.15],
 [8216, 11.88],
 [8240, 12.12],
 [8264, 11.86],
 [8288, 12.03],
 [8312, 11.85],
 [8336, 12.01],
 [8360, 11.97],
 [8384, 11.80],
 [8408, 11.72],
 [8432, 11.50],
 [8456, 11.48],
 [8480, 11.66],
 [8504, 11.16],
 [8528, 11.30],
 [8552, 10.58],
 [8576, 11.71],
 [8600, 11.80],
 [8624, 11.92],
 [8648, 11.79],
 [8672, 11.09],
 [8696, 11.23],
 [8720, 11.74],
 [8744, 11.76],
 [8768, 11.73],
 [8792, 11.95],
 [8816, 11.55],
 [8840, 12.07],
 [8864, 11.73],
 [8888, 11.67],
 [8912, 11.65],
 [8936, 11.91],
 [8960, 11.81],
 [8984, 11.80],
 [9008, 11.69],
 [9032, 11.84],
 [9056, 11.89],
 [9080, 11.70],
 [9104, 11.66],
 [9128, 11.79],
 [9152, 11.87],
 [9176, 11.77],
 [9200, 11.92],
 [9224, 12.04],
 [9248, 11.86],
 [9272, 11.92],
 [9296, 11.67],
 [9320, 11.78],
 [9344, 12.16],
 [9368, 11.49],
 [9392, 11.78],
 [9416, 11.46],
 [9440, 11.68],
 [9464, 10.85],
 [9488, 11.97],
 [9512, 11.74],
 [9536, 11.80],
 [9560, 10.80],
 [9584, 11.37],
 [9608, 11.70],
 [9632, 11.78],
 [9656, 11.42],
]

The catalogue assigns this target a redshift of 0.00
